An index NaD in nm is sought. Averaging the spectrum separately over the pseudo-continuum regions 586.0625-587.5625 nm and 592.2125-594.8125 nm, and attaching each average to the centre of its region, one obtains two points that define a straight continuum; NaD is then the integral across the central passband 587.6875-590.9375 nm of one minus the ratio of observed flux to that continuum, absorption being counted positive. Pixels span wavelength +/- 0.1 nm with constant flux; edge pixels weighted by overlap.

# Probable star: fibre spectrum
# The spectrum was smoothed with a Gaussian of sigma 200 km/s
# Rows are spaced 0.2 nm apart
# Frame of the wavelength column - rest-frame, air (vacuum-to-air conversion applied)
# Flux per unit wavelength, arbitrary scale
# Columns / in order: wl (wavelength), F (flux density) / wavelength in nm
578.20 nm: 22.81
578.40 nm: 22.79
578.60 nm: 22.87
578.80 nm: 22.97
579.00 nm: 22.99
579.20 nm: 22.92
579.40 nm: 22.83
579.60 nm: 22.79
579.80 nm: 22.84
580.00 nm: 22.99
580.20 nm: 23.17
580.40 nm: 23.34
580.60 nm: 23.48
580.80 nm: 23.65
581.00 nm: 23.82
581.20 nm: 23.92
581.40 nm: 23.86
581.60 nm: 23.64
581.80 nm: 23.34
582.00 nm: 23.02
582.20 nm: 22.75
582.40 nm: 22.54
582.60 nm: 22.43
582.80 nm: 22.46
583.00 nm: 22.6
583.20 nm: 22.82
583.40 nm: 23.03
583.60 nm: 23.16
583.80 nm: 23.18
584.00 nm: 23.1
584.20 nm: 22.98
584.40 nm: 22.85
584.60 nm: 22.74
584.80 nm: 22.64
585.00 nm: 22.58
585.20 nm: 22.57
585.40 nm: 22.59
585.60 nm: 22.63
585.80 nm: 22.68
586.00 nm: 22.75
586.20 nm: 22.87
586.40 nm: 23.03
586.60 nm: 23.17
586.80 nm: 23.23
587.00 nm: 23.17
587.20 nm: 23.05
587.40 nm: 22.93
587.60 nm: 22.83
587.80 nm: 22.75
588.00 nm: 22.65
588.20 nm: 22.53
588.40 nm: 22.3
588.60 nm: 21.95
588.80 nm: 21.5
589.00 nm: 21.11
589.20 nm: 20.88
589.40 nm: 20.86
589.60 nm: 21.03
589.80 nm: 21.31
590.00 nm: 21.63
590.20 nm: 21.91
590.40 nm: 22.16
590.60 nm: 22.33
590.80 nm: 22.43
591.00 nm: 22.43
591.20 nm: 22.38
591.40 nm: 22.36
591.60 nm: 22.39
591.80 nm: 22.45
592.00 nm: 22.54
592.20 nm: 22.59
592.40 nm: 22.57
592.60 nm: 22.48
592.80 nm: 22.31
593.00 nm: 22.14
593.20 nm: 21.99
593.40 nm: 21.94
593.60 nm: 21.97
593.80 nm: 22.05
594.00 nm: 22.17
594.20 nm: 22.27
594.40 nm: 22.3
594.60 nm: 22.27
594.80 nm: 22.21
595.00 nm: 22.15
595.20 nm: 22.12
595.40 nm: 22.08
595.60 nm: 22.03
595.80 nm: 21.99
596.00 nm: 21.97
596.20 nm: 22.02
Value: 0.13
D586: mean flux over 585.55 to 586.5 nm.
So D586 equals 22.8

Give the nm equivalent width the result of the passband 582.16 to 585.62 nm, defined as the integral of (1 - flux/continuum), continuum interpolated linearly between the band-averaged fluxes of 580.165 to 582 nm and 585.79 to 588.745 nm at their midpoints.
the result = 0.07 nm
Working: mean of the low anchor 23.6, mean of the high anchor 22.8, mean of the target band 22.8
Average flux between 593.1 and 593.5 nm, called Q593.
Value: 22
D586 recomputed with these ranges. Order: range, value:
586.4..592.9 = 22.3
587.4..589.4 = 22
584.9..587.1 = 22.8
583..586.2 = 22.8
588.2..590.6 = 21.6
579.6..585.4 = 23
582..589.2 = 22.7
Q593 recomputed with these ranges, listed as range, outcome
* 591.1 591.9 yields 22.4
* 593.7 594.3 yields 22.2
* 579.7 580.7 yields 23.2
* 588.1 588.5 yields 22.4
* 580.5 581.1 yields 23.6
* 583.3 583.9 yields 23.1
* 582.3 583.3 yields 22.6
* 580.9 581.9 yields 23.7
